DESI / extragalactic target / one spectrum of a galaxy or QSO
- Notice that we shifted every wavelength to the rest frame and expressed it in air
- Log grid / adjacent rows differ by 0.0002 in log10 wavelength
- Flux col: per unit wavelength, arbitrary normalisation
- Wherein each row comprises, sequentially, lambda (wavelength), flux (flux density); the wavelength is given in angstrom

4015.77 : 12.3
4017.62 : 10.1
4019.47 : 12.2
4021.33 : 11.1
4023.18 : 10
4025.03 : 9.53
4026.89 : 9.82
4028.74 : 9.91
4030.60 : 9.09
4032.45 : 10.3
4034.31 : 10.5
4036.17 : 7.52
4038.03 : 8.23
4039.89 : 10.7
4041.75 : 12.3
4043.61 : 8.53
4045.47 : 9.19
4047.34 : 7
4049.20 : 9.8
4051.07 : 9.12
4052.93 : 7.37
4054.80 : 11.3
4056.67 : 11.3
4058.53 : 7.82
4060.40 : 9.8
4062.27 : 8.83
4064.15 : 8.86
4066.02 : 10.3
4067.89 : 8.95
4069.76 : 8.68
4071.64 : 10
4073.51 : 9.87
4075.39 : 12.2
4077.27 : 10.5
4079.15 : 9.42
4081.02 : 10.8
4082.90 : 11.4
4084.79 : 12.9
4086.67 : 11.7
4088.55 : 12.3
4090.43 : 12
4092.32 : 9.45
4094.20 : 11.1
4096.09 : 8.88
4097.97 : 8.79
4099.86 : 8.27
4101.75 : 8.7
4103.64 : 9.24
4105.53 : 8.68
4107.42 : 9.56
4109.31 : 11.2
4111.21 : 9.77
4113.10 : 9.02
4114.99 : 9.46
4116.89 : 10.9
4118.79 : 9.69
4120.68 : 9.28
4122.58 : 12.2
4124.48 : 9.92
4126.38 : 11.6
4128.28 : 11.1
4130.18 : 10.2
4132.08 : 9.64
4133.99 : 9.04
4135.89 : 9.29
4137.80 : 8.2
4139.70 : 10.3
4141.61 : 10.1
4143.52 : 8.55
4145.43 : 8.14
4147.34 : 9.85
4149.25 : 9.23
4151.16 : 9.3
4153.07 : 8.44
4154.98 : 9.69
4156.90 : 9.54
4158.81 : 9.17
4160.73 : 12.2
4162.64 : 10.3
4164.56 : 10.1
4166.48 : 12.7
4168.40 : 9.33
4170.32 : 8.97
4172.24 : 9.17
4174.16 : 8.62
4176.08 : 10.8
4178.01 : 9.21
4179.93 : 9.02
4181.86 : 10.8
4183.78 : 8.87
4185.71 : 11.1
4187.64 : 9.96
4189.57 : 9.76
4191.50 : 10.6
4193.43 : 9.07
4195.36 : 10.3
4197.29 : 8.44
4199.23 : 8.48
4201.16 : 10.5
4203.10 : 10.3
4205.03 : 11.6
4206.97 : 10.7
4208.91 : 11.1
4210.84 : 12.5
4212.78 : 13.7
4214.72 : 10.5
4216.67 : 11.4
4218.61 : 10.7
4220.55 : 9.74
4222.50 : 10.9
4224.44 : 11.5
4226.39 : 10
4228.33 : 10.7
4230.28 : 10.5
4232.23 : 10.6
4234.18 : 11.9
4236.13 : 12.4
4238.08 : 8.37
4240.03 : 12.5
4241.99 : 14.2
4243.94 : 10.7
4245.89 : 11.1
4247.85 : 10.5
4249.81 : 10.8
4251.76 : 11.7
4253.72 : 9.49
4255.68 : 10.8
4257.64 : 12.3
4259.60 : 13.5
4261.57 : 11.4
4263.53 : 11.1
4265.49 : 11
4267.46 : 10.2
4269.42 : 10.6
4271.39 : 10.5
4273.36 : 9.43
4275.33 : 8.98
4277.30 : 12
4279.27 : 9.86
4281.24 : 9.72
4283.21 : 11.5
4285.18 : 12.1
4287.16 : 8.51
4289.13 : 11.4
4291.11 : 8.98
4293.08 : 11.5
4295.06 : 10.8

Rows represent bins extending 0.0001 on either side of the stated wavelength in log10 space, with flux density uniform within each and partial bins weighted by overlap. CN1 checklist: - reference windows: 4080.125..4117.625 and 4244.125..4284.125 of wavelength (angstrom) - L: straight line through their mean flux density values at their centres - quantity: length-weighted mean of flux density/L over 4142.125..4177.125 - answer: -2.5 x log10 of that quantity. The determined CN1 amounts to 0.08 mag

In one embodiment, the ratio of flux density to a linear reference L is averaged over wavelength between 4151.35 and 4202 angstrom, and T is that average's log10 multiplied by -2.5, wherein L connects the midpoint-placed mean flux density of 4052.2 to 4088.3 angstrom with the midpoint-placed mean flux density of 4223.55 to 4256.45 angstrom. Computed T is 0.10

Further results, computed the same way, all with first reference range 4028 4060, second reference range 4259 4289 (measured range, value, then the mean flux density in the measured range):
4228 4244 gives -0.090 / 11.4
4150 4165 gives 0.023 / 9.83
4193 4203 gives 0.089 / 9.45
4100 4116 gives 0.042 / 9.4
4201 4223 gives -0.084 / 11.2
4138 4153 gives 0.082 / 9.24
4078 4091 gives -0.190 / 11.5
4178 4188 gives 0.032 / 9.88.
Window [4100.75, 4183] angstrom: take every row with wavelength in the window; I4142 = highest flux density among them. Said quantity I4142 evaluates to 12.7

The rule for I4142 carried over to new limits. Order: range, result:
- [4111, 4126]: 12.2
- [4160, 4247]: 14.2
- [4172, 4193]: 11.1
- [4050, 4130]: 12.9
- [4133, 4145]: 10.3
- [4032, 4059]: 12.3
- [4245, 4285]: 13.5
